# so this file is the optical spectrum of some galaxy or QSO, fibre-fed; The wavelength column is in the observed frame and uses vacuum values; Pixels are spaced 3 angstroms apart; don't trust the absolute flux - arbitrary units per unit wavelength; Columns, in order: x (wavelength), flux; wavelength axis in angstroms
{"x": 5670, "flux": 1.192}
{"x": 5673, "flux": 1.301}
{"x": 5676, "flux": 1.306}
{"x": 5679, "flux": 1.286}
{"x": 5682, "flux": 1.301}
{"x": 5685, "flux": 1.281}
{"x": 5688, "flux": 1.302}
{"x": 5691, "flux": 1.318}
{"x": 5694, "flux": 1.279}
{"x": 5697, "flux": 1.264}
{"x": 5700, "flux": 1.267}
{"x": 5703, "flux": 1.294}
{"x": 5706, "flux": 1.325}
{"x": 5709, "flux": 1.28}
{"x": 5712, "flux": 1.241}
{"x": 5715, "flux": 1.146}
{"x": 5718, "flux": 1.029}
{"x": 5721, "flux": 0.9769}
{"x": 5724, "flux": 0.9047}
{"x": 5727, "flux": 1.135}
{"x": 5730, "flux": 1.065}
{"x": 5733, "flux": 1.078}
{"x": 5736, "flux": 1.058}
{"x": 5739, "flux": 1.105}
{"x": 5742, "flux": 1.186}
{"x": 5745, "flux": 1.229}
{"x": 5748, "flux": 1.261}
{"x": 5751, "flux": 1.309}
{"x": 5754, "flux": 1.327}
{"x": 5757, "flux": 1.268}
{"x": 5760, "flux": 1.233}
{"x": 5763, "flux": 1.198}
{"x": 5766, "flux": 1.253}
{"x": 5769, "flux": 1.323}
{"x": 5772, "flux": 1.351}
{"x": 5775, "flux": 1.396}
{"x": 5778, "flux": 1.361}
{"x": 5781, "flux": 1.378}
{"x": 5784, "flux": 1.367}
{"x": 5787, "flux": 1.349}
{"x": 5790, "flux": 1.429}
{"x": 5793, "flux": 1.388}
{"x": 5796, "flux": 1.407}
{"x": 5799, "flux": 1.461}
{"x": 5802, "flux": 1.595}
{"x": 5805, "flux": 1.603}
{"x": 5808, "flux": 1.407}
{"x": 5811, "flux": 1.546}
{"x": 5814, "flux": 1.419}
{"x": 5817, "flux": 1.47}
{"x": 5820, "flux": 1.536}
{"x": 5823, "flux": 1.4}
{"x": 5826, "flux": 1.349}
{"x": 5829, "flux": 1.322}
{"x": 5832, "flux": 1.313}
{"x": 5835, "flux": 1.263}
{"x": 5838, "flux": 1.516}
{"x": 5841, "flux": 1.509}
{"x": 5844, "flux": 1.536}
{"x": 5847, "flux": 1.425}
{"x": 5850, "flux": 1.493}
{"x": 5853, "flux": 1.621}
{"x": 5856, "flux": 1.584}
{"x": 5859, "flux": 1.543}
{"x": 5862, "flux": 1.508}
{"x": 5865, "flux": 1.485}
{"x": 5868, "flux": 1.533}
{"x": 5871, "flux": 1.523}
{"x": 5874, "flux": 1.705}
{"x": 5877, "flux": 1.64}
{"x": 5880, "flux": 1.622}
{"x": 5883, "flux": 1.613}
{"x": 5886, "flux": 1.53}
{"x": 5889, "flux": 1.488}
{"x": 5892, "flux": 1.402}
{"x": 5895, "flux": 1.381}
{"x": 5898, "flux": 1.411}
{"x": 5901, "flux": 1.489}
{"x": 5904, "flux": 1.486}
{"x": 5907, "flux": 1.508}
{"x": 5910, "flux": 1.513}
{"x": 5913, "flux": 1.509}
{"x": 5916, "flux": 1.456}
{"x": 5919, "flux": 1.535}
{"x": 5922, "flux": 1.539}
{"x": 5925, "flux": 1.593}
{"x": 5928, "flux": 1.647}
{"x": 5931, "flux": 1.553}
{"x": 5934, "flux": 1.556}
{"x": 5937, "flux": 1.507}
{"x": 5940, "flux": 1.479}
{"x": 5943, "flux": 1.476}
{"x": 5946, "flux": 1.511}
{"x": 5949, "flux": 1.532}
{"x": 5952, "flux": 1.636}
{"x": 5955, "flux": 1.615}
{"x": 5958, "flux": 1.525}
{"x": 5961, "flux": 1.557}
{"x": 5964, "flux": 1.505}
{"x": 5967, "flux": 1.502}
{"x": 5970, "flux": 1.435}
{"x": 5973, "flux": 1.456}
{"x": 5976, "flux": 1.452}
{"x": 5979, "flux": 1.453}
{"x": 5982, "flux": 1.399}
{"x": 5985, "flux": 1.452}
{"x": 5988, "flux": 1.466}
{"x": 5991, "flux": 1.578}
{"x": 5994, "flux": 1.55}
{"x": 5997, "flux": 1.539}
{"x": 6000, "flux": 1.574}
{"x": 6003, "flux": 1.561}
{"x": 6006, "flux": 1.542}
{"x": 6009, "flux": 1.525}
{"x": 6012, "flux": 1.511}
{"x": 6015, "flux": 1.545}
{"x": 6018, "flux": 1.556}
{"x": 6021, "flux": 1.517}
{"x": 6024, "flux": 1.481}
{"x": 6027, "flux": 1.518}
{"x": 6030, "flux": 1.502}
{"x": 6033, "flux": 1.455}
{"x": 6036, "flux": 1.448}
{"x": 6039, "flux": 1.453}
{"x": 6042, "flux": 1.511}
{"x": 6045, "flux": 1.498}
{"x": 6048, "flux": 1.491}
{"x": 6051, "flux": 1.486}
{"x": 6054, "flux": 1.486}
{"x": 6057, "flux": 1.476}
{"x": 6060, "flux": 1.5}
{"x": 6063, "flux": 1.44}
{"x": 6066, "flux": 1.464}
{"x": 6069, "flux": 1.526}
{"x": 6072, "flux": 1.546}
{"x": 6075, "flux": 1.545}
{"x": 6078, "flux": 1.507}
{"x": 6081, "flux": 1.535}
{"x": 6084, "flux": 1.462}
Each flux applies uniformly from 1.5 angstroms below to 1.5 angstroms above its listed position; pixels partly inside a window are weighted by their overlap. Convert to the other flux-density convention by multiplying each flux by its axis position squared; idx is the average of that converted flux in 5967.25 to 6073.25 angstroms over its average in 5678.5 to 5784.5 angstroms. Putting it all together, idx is 1.34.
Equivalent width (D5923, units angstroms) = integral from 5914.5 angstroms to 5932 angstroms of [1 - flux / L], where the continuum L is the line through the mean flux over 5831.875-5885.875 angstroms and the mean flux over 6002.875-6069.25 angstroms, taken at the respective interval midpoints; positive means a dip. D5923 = -0.4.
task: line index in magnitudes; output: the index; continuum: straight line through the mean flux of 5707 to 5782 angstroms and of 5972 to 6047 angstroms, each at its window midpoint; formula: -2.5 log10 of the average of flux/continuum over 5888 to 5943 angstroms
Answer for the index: -0.08 mag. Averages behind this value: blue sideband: 1.2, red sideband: 1.5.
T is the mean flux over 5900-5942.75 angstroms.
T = 1.53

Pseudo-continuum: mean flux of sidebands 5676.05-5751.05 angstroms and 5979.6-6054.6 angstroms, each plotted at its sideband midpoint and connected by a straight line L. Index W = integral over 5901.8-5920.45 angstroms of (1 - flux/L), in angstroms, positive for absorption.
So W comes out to -1.37 angstroms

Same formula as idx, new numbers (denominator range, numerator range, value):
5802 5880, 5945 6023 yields 1.07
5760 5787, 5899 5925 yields 1.19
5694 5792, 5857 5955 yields 1.31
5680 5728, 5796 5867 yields 1.27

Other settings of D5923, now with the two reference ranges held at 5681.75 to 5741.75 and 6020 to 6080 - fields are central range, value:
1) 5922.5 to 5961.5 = -4.5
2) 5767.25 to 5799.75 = -3.5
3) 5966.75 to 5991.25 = -0.5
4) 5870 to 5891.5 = -4.0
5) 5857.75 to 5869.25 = -1.7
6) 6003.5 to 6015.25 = -0.6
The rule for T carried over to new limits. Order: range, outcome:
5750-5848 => 1.39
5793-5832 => 1.45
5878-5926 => 1.51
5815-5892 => 1.5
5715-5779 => 1.19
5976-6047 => 1.5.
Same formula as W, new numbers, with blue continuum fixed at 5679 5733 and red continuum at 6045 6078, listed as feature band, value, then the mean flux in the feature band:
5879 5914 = -3.49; 1.49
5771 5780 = -0.81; 1.37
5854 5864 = -1.65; 1.55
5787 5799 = -1.27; 1.41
